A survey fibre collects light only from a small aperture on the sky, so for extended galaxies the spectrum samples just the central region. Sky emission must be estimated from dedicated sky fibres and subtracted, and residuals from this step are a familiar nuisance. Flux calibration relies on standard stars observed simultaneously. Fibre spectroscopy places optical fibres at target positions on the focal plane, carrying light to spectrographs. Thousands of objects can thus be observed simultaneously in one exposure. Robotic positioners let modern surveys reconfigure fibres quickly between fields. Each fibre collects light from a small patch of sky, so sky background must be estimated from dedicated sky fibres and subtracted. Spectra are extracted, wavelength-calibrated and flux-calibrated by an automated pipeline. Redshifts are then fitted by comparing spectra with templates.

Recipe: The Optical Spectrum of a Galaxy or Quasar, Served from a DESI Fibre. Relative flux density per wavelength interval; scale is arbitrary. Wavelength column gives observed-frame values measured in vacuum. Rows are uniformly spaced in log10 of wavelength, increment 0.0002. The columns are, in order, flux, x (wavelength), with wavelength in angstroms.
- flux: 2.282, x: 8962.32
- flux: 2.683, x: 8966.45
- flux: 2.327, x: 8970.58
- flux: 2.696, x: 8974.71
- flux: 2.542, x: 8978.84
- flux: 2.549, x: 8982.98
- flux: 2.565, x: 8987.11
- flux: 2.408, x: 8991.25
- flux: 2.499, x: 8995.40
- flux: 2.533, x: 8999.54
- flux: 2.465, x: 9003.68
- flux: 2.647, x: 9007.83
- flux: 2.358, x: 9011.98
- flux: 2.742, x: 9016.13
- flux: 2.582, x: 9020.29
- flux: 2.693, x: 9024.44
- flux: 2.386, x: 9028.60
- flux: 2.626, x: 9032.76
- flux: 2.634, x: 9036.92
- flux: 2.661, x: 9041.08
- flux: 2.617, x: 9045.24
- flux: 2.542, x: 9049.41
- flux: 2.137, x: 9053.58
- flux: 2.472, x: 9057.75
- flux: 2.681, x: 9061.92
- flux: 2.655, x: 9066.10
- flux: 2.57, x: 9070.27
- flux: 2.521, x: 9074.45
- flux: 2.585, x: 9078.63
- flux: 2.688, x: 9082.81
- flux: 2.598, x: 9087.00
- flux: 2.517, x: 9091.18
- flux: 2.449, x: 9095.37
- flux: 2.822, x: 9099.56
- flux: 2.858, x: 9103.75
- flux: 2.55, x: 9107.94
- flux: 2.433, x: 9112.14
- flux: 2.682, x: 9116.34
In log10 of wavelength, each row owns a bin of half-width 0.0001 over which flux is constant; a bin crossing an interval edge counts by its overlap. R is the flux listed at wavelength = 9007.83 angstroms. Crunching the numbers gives 2.647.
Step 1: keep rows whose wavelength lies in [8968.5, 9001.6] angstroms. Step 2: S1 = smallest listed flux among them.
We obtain 2.327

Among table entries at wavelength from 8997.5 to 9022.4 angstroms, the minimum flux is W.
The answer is 2.358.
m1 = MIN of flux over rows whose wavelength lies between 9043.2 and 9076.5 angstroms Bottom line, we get 2.137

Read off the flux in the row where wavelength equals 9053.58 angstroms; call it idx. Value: 2.137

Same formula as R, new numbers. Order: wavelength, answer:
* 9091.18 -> 2.517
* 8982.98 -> 2.549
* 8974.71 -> 2.696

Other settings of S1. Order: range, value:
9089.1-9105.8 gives 2.449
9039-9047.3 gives 2.617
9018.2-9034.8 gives 2.386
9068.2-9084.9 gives 2.521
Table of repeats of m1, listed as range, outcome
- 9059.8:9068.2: 2.655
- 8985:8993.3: 2.408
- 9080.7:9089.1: 2.598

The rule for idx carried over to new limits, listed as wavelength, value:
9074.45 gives 2.521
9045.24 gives 2.617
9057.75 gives 2.472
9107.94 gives 2.55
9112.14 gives 2.433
